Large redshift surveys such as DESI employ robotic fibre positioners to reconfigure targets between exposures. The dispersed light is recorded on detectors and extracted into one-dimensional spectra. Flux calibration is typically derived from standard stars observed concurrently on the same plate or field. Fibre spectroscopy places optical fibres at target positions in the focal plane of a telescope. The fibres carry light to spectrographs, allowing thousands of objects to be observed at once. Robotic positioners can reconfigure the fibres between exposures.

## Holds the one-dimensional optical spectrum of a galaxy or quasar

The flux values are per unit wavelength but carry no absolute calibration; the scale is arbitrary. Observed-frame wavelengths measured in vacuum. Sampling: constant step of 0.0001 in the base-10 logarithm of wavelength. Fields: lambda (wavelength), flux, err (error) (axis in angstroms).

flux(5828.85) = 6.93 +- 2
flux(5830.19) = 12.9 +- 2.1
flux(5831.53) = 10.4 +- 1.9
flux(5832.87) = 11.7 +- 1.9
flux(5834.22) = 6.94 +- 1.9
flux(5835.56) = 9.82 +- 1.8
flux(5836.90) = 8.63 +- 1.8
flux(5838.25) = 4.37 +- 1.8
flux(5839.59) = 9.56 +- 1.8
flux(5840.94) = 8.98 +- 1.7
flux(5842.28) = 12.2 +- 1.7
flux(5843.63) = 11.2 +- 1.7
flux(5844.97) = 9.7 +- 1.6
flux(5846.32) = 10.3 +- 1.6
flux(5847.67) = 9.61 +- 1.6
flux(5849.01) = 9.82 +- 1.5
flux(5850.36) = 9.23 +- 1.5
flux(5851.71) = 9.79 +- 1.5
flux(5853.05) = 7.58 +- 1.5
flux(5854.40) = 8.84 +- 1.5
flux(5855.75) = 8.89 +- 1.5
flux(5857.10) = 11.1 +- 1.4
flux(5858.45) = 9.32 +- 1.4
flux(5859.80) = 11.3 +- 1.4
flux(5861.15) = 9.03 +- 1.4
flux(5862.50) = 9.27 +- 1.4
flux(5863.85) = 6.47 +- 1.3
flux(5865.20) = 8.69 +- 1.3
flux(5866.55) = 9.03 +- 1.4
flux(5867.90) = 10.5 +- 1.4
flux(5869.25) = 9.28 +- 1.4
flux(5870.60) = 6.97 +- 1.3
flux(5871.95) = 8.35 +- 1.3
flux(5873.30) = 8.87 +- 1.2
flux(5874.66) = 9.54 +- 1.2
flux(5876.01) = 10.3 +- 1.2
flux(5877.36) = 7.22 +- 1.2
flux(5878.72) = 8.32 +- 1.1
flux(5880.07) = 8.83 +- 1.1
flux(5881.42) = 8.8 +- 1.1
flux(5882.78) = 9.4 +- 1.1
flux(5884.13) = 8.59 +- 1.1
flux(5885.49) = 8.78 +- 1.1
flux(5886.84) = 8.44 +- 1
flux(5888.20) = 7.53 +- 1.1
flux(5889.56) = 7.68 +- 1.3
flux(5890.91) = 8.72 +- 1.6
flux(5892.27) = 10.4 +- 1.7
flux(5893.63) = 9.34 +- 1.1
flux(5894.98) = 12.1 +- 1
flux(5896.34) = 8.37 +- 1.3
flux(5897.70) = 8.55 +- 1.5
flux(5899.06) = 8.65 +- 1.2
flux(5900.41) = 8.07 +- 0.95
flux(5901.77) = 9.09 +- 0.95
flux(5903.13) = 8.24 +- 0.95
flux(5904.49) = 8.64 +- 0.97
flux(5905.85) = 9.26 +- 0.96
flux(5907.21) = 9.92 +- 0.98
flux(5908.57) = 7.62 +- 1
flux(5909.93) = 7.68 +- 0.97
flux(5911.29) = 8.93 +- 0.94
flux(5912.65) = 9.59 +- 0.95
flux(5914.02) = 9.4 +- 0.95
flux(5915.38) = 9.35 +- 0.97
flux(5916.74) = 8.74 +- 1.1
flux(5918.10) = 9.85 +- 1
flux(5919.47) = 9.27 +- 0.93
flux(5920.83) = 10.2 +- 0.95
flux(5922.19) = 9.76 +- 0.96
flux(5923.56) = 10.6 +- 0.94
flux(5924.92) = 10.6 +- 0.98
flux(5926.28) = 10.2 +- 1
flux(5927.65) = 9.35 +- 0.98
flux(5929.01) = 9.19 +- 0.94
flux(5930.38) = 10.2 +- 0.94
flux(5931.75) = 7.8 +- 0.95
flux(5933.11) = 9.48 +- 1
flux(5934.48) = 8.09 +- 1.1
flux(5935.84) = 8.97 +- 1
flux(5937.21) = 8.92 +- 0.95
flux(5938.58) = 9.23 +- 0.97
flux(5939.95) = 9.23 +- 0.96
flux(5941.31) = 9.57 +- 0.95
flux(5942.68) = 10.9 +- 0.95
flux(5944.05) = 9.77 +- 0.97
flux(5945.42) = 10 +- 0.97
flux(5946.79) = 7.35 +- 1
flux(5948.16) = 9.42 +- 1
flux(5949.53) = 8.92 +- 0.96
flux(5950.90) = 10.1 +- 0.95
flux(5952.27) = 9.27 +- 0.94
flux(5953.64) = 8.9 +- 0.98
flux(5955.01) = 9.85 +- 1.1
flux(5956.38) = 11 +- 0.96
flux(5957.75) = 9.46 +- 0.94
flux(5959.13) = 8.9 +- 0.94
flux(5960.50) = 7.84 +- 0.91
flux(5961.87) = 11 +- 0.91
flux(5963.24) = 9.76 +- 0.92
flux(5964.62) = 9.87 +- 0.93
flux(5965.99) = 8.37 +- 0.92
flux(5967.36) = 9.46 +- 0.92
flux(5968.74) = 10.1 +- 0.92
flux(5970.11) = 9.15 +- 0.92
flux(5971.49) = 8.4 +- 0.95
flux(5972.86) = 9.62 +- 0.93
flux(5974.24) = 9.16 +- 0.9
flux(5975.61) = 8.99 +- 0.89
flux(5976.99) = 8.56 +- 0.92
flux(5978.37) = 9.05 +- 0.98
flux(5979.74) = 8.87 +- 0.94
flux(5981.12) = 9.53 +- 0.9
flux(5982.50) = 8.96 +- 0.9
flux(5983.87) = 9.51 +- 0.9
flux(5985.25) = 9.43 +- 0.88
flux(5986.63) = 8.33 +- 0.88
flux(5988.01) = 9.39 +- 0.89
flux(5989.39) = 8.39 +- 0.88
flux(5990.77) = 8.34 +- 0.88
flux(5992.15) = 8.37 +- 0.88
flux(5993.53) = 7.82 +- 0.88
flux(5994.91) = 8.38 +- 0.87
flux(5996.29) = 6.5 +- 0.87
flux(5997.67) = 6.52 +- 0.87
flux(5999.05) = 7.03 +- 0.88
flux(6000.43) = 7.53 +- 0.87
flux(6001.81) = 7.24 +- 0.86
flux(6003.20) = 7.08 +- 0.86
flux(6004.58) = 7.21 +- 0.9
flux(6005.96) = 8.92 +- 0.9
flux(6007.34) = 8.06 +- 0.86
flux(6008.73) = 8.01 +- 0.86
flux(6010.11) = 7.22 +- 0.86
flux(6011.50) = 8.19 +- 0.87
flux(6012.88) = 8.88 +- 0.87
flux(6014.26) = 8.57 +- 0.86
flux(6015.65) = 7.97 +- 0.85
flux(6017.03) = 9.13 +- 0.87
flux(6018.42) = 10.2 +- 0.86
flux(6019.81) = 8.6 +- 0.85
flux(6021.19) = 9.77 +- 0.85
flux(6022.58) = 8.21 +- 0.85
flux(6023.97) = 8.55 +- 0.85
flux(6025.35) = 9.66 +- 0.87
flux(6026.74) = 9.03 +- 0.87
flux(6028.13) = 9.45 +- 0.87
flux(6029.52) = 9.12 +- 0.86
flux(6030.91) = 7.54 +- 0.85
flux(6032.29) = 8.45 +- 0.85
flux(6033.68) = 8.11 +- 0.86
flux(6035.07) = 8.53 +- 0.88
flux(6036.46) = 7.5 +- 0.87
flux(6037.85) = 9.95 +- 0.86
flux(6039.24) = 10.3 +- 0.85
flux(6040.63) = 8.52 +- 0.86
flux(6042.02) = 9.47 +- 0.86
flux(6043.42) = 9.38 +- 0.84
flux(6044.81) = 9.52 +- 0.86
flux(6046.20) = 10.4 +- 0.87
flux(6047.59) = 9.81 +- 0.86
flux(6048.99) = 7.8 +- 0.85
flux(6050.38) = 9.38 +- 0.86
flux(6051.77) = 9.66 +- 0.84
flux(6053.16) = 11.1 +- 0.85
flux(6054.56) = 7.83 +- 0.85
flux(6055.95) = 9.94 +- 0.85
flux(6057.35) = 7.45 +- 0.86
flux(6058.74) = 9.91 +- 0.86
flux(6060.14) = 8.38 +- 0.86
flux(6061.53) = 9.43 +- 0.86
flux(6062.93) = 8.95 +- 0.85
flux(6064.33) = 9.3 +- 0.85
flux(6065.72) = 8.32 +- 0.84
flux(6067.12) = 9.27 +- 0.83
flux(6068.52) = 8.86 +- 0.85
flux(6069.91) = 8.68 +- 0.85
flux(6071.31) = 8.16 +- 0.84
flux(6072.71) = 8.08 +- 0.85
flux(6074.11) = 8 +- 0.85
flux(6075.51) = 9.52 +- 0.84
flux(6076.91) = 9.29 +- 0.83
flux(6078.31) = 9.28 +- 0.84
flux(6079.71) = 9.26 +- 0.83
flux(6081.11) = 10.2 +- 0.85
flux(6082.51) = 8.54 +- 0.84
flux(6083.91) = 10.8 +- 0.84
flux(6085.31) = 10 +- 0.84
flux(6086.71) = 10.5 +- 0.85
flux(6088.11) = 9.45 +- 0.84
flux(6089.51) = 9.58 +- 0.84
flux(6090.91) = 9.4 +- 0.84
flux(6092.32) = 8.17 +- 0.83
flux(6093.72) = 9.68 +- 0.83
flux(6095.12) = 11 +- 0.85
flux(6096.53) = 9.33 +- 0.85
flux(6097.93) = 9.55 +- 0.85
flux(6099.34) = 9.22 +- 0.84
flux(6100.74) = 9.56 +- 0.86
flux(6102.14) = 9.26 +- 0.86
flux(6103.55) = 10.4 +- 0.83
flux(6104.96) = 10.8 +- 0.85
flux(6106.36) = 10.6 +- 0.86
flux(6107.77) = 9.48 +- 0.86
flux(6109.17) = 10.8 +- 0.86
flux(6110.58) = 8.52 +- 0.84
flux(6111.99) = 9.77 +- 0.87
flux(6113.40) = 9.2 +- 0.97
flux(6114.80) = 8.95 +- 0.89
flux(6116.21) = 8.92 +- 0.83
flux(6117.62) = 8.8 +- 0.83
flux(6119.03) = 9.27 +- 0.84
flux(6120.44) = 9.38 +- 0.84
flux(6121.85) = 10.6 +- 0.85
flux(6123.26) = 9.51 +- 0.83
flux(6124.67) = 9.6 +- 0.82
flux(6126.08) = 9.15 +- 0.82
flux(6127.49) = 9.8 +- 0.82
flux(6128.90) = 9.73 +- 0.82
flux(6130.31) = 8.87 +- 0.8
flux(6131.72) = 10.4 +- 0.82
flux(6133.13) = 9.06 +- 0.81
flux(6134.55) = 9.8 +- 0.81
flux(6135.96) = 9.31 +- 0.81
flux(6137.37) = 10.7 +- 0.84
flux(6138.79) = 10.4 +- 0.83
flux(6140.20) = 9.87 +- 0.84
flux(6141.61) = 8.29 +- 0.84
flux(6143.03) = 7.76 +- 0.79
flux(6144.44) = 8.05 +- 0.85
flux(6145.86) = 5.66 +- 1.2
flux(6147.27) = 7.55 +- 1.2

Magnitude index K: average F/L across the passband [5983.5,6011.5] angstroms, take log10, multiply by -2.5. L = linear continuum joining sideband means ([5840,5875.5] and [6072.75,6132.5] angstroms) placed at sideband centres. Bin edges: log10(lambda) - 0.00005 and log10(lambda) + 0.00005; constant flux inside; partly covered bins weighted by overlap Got 0.19 mag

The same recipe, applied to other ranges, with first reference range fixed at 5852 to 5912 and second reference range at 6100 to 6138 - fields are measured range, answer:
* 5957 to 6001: 0.050 mag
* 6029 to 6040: 0.082 mag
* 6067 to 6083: 0.068 mag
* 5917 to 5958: -0.053 mag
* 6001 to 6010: 0.200 mag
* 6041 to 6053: -0.008 mag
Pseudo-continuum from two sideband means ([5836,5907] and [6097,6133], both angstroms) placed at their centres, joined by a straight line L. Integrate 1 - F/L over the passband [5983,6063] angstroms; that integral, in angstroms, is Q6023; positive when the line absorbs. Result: 6.3 angstroms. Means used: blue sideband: 9.04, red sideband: 9.6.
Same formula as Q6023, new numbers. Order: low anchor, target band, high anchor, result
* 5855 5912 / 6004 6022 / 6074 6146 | 1.4 angstroms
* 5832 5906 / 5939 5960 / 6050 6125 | -0.7 angstroms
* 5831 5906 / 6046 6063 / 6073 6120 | 0.4 angstroms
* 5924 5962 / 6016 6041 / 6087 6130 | 1.5 angstroms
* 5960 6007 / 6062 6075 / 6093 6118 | 1.0 angstroms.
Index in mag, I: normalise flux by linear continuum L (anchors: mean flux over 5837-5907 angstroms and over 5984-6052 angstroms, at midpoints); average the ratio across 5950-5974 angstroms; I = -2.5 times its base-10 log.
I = -0.09 mag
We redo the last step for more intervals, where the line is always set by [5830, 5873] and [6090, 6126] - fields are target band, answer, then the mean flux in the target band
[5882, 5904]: 0.059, 8.87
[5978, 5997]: 0.100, 8.63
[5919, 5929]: -0.064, 9.97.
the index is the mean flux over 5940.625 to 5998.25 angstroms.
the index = 9.08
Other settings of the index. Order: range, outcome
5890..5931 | 9.32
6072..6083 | 9.03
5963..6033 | 8.59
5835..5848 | 9.43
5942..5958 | 9.58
